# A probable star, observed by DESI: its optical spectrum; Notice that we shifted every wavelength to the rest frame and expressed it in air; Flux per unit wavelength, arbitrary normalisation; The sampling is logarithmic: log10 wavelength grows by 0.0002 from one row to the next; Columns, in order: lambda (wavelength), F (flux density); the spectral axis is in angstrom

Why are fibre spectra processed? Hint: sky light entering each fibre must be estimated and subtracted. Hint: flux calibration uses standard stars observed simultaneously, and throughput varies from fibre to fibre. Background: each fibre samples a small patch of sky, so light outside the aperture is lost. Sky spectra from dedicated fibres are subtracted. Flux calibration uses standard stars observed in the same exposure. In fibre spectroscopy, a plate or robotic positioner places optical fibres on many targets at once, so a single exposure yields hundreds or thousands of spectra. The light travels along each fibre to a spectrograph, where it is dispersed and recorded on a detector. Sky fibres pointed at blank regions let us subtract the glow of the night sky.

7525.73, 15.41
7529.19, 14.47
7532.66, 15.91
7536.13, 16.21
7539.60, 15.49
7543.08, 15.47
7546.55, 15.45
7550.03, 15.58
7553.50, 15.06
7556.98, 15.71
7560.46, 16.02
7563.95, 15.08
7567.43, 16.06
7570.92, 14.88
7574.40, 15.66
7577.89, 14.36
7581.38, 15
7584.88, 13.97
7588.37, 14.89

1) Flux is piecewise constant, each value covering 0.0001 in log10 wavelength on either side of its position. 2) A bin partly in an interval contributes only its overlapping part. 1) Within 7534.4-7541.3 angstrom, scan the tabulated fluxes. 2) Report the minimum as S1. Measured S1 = 15.49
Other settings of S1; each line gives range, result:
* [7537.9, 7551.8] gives 15.45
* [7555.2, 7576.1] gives 14.88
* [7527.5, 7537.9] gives 14.47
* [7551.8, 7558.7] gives 15.06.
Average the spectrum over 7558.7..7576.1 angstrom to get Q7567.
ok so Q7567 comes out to 15.5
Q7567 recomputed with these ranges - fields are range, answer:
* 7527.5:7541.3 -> 15.5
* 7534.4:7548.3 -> 15.6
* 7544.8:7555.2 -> 15.4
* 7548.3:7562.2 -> 15.6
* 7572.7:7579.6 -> 15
